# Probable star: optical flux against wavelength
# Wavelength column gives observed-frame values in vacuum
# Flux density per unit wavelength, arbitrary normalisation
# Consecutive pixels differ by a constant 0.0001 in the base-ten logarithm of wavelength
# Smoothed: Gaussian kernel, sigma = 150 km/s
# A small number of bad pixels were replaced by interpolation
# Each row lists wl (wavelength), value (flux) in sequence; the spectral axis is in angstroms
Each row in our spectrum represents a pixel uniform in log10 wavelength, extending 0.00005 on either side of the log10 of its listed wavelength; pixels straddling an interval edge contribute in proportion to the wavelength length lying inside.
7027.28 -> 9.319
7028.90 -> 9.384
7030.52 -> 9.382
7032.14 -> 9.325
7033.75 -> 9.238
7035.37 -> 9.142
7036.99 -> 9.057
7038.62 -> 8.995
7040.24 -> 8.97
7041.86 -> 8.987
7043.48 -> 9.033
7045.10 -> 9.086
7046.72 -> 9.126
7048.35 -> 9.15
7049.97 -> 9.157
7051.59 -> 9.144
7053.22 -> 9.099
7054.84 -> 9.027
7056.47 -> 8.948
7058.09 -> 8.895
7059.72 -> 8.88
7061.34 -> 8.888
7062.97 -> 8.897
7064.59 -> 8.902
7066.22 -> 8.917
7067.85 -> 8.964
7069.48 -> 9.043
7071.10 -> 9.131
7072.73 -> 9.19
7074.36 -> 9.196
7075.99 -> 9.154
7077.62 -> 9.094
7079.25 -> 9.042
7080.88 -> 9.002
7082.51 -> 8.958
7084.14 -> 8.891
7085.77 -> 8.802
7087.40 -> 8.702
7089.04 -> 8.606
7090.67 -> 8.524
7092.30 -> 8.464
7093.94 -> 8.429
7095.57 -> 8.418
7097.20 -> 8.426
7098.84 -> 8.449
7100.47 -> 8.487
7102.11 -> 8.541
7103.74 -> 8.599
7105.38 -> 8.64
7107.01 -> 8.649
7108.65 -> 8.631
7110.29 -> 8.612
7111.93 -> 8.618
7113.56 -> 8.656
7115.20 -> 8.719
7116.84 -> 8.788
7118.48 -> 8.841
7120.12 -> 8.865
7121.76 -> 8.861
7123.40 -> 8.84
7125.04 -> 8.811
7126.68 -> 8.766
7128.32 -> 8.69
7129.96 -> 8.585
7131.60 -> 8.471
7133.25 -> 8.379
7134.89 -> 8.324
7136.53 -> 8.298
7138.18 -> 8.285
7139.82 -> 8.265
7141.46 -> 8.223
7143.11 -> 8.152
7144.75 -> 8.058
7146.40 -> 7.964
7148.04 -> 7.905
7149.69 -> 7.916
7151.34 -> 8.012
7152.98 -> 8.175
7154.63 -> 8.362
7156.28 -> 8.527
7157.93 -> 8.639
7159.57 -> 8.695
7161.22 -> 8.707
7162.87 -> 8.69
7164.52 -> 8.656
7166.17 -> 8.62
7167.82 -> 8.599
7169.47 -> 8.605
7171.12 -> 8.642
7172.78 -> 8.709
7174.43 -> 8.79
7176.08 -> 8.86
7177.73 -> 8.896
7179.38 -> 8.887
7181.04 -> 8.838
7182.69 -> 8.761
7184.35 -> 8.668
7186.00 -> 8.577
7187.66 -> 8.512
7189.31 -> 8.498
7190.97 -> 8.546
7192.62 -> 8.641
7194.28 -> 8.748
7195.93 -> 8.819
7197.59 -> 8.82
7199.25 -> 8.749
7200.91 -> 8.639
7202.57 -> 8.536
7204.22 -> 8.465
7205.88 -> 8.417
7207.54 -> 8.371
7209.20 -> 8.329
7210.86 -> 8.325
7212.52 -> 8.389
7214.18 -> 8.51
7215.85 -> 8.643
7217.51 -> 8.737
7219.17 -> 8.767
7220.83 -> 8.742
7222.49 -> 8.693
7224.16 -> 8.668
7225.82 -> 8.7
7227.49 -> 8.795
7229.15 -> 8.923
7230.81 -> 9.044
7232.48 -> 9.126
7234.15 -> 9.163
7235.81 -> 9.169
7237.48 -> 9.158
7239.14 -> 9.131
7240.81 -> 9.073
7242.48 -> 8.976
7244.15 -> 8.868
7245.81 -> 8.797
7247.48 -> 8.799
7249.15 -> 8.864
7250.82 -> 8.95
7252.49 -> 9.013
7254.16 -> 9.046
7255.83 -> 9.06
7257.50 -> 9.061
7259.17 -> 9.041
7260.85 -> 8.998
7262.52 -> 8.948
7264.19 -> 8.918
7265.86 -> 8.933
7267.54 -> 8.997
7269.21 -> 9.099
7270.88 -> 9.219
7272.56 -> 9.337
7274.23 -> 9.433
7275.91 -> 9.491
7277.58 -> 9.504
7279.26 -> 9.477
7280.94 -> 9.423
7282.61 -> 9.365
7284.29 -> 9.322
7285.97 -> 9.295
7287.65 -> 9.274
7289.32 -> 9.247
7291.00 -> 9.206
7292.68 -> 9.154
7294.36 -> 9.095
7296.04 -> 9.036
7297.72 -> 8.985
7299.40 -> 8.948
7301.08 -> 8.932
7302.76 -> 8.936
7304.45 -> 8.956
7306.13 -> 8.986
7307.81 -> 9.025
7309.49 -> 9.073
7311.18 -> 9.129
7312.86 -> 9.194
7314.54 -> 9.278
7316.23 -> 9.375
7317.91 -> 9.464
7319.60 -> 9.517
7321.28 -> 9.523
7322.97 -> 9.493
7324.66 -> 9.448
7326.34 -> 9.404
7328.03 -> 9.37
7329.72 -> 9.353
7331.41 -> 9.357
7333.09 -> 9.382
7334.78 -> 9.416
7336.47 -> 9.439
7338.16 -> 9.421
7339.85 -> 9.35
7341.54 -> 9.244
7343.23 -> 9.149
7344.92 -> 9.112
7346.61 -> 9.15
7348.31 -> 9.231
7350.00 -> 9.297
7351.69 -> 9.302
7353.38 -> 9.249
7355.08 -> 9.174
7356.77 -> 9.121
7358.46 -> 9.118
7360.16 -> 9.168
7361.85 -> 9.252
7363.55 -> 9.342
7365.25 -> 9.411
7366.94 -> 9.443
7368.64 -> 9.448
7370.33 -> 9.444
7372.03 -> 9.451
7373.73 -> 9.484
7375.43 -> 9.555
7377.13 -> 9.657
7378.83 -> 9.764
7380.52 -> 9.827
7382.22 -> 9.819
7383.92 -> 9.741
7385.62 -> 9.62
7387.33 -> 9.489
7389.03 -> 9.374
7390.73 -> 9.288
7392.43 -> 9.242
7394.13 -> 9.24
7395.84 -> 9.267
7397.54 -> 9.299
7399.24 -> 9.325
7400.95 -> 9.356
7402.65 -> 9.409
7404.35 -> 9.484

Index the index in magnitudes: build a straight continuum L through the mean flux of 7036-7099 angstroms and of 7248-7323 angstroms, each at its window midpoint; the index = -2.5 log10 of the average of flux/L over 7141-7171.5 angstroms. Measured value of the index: 0.08 mag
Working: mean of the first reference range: 8.92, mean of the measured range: 8.37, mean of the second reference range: 9.16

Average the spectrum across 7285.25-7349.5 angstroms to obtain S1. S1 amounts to 9.24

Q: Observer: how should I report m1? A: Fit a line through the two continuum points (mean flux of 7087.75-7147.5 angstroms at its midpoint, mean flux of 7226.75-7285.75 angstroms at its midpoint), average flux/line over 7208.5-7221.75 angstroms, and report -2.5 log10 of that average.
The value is 0.05 mag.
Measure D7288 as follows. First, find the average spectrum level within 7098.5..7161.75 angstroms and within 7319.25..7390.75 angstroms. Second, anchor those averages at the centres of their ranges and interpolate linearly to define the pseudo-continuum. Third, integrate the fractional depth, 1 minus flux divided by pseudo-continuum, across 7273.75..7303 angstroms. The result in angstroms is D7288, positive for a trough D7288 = -0.3 angstroms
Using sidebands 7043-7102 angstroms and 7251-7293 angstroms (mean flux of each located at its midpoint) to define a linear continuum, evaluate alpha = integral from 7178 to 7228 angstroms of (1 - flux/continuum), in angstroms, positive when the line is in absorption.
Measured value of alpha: 2.5 angstroms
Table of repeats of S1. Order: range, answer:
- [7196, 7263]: 8.81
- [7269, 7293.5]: 9.33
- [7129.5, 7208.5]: 8.51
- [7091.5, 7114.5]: 8.55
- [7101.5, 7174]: 8.51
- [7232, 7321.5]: 9.13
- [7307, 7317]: 9.18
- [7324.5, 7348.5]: 9.32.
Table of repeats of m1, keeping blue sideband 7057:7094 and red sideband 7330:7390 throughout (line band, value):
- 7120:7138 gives 0.05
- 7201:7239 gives 0.05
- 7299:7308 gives 0.04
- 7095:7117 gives 0.05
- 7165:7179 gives 0.04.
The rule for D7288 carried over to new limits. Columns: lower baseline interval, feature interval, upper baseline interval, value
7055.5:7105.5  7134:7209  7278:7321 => 3.8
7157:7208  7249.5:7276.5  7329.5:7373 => -0.4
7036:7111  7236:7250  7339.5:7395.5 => 0.3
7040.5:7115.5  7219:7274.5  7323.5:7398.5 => 1.1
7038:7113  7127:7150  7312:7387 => 1.8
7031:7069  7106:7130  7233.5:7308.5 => 0.9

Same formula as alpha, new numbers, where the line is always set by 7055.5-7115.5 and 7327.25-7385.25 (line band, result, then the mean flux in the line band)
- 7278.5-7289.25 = -0.15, 9.35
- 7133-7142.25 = 0.63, 8.3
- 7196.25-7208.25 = 0.61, 8.58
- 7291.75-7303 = 0.29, 9.02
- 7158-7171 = 0.45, 8.66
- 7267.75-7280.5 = -0.20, 9.35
